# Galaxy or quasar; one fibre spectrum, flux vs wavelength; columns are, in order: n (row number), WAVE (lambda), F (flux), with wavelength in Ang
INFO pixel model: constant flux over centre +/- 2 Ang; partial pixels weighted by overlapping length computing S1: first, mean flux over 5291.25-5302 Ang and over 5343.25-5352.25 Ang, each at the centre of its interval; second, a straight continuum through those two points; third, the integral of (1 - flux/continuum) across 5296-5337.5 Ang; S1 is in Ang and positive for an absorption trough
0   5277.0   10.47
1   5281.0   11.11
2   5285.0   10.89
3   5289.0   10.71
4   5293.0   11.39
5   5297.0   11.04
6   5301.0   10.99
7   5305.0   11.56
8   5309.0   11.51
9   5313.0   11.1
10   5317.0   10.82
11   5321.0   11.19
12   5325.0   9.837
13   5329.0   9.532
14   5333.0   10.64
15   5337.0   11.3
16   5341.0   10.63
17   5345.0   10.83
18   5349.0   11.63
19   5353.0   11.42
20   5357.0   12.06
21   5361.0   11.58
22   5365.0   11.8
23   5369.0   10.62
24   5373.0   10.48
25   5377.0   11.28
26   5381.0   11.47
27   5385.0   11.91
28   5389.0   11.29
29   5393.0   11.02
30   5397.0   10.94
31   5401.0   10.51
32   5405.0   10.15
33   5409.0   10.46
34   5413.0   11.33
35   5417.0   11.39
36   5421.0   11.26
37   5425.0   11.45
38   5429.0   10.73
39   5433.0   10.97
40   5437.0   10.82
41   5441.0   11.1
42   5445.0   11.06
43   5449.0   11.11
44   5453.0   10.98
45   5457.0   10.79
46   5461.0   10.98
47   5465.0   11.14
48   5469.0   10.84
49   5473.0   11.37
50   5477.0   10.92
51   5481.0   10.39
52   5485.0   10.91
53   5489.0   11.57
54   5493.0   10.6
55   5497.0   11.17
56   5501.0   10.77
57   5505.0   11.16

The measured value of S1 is 1.3 Ang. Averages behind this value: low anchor 11.1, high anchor 11.3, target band 10.8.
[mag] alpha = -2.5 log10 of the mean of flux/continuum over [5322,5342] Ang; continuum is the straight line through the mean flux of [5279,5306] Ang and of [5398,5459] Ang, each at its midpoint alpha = 0.06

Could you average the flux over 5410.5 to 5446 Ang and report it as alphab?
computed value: 11.1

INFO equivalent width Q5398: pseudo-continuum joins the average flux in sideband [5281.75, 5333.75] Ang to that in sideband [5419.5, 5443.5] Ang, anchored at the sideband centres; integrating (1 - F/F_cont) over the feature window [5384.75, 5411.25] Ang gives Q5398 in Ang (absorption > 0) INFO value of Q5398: 0.40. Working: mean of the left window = 10.9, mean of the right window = 11.1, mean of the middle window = 10.8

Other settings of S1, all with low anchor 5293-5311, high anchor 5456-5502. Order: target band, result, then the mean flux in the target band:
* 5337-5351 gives 0.2 Ang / 11.1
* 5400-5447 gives 0.5 Ang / 10.9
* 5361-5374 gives 0.1 Ang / 11.1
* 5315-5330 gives 1.1 Ang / 10.4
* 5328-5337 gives 0.7 Ang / 10.4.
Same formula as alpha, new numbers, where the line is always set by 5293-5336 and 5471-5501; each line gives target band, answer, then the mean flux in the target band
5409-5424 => -0.03 mag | 11.2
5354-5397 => -0.04 mag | 11.3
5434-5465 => 0.00 mag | 11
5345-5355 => -0.05 mag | 11.4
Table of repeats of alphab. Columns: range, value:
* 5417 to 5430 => 11.2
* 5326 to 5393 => 11.1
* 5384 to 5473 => 11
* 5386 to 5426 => 11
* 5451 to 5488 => 10.9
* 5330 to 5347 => 10.8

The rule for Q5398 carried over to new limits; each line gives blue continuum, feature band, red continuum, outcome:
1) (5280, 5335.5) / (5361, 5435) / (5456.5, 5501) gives -1.0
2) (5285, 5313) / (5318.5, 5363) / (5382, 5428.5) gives 0.6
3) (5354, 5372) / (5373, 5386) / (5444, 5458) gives 0.0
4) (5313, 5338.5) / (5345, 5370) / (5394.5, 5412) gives -2.2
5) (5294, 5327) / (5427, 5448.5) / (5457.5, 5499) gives 0.1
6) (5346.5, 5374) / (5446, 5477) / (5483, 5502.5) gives 0.2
